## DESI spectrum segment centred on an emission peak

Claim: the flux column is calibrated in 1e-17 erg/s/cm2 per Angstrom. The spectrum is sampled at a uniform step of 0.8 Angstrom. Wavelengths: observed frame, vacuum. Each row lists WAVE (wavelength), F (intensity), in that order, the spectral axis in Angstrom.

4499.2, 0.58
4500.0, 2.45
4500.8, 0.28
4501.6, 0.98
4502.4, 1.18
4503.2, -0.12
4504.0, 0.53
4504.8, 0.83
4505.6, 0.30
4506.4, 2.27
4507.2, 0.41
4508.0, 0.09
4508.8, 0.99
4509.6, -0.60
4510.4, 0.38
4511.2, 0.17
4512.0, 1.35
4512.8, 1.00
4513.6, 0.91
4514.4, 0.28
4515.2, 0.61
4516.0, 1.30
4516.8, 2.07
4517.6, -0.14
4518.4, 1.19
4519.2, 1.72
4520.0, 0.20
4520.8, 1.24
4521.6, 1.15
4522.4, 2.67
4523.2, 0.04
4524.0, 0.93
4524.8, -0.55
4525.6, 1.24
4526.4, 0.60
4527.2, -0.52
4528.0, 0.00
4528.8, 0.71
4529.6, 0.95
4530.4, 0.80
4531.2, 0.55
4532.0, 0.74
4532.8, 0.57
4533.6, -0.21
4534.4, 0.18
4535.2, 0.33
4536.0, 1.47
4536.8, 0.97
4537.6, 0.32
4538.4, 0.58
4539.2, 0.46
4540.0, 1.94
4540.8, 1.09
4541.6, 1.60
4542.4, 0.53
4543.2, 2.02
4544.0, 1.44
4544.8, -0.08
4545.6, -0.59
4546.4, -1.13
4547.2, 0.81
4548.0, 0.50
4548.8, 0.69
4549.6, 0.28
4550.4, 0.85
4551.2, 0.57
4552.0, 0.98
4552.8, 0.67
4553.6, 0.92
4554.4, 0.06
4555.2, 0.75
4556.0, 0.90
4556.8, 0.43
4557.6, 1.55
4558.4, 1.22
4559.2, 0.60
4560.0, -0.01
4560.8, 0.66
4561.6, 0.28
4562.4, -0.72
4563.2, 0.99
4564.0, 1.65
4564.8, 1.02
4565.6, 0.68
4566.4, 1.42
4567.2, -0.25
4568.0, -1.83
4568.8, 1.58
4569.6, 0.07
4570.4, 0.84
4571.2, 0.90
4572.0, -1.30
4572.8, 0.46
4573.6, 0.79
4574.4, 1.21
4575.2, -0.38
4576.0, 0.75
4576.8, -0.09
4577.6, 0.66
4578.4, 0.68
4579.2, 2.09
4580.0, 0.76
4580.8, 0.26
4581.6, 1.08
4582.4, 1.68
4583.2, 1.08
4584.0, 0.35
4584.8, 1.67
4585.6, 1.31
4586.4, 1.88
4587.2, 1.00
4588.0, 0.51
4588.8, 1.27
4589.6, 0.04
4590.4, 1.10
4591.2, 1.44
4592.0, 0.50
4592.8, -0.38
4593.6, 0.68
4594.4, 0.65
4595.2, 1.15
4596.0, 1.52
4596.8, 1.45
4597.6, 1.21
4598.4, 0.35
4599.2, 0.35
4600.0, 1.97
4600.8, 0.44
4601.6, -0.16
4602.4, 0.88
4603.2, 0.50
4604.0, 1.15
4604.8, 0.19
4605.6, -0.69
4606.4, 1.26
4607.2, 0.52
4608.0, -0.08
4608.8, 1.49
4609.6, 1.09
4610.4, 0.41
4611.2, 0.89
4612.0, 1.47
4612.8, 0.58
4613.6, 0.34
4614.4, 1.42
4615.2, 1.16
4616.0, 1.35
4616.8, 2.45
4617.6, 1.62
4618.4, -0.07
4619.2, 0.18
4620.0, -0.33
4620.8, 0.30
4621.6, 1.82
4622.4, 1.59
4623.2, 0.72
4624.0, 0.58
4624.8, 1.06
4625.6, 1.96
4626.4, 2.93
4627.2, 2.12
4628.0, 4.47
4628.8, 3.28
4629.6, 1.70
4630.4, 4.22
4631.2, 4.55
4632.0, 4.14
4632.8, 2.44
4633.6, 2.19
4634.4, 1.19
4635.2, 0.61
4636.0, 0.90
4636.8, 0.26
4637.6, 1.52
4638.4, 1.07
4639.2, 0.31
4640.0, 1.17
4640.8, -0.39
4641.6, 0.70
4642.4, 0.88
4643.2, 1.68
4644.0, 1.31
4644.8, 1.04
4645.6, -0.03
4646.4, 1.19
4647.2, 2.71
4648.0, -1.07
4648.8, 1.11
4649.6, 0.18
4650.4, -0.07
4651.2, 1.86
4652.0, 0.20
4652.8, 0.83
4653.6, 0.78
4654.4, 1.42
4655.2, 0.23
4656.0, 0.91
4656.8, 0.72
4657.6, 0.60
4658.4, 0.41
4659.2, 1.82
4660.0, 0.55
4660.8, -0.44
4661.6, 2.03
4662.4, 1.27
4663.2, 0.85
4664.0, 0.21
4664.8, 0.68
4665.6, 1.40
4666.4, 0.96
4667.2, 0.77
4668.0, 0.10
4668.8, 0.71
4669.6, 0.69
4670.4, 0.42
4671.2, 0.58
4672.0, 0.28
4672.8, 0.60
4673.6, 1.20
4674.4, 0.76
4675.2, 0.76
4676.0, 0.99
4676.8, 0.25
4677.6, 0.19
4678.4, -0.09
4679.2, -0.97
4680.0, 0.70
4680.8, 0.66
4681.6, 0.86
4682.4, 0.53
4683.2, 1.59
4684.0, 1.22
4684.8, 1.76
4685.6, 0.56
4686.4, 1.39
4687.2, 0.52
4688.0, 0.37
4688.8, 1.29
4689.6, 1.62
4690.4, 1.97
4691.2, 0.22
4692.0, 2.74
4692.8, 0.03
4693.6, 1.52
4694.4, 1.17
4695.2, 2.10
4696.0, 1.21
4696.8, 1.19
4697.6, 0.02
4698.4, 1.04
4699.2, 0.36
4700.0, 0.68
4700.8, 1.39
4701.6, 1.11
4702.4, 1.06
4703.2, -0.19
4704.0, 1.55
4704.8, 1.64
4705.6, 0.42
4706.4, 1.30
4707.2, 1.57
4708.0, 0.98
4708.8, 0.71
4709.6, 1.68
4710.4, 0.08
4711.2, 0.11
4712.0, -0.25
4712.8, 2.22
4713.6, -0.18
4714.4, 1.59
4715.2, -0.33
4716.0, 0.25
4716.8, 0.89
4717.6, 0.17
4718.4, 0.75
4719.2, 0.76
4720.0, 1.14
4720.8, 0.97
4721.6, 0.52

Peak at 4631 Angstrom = [O II]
